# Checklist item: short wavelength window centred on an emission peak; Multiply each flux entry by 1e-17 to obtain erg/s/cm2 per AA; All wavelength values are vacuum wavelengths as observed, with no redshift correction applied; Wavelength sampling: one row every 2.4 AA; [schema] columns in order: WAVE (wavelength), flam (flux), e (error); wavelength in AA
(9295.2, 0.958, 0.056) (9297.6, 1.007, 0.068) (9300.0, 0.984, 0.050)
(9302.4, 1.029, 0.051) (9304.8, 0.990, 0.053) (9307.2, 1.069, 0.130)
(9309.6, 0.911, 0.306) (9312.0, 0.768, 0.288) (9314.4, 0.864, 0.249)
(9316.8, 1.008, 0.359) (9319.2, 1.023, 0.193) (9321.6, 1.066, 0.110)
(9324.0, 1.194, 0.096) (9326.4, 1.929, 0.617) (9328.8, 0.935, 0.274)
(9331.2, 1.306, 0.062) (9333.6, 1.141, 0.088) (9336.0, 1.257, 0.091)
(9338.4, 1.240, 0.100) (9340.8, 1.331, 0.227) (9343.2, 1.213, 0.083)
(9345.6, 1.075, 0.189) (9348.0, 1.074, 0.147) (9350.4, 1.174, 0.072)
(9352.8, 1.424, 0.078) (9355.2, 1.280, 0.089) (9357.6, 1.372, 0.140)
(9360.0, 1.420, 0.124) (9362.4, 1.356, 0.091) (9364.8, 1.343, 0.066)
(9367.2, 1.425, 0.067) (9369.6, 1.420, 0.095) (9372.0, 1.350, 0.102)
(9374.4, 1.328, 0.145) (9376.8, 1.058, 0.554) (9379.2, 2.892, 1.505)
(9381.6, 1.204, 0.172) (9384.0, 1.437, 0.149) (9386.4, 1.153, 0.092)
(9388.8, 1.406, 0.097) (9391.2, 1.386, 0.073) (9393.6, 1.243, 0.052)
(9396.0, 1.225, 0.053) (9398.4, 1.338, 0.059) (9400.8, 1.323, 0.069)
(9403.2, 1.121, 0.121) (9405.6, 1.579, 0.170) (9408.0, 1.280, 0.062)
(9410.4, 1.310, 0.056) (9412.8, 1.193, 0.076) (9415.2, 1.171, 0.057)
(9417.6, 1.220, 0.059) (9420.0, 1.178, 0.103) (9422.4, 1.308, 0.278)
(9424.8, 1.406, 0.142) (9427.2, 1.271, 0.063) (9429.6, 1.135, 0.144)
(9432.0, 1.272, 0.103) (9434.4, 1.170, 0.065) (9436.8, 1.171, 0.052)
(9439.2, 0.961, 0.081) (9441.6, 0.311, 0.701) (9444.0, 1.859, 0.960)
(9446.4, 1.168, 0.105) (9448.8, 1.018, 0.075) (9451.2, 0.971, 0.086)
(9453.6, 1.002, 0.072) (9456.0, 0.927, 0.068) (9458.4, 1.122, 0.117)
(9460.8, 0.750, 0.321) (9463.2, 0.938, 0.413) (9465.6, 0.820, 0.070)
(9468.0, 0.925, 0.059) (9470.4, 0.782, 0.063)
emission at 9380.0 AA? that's Mg II 2798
